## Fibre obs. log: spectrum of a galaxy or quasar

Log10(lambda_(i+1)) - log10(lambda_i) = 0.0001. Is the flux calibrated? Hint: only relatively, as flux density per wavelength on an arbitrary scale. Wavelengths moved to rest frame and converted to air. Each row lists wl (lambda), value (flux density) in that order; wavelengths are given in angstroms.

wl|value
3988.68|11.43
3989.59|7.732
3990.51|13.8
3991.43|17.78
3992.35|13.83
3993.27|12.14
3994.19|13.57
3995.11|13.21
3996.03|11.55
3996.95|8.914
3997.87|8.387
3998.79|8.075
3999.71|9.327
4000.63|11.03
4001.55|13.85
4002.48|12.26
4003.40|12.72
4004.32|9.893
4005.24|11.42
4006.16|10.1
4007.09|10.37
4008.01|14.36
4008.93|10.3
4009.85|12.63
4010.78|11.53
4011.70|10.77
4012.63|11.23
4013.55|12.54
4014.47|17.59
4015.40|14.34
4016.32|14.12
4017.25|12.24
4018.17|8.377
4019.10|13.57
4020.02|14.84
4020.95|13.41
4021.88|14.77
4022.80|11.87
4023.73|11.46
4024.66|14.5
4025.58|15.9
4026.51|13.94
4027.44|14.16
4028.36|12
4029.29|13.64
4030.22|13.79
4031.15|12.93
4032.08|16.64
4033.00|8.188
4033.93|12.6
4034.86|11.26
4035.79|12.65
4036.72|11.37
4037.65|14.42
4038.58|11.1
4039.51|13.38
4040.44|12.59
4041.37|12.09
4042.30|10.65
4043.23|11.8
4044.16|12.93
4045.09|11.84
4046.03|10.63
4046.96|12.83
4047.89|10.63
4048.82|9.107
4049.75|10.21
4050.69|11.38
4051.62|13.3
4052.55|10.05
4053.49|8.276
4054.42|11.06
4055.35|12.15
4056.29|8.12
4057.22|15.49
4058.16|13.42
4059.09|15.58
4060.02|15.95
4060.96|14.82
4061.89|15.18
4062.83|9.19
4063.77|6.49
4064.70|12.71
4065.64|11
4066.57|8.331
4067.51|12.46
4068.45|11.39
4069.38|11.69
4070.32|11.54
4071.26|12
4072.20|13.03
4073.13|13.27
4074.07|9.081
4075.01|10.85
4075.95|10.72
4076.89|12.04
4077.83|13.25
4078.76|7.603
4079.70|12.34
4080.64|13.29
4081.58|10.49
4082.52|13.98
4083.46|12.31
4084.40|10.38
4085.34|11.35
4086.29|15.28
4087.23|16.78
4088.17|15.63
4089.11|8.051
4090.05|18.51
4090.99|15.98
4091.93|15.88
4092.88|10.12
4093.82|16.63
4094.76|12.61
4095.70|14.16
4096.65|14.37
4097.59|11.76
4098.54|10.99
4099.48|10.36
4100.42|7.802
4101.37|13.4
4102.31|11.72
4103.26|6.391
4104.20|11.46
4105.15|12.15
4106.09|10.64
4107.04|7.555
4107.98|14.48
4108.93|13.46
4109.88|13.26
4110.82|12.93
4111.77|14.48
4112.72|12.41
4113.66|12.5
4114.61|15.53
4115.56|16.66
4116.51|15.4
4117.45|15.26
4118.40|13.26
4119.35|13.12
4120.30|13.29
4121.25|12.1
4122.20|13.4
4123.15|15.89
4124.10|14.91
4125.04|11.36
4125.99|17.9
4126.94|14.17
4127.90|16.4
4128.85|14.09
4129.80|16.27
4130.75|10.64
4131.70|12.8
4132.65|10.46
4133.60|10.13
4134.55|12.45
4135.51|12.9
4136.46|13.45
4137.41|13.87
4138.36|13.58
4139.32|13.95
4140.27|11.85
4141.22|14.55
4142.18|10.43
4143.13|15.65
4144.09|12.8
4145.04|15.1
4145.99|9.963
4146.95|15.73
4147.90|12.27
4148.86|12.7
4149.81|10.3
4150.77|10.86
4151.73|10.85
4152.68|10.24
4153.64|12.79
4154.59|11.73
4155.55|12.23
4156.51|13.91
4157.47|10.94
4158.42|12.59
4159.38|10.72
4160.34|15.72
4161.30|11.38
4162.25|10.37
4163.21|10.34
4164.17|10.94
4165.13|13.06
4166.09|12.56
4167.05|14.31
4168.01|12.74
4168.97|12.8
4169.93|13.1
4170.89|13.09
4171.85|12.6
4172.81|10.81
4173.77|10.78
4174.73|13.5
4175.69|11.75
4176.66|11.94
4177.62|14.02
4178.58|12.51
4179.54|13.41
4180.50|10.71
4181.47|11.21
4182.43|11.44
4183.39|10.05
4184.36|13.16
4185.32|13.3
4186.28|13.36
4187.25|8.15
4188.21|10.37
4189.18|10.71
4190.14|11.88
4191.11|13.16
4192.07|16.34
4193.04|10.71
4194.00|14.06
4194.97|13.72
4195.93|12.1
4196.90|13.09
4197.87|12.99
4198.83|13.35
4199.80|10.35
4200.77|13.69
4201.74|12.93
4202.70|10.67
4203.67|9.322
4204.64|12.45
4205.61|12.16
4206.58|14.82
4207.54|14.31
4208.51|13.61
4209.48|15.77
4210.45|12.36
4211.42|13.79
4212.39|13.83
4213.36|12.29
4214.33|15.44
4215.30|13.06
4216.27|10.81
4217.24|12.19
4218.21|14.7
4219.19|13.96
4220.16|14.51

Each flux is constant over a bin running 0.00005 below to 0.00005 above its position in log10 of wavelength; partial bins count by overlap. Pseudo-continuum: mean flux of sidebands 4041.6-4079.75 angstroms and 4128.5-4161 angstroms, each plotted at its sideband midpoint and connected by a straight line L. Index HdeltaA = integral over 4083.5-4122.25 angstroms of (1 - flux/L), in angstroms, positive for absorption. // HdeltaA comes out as -2.80 angstroms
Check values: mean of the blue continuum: 11.6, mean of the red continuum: 12.6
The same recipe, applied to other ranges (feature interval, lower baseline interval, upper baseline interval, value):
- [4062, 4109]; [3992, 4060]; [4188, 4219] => 1.7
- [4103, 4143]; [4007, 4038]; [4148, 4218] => -2.0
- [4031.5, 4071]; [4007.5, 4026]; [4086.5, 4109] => 3.1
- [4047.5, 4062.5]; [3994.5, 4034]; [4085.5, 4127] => 0.7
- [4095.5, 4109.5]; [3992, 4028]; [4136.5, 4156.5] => 1.3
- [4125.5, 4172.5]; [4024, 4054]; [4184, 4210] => -0.9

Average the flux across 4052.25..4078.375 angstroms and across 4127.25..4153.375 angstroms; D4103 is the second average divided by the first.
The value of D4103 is 1.09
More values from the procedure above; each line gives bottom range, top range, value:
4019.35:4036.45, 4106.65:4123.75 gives 1.03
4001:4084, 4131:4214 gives 1.02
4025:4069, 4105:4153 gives 1.09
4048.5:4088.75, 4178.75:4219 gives 1.06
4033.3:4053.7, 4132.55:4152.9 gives 1.08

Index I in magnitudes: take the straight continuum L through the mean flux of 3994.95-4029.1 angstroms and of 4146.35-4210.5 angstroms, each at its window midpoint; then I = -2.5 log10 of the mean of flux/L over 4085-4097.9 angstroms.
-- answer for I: -0.15 mag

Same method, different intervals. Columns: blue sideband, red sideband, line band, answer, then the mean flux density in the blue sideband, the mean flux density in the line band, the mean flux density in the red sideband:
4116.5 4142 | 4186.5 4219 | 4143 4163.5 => 0.09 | 13.5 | 12.2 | 12.7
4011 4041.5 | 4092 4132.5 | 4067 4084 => 0.11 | 13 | 11.7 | 13.1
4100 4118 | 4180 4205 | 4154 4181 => -0.01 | 12.5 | 12.3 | 12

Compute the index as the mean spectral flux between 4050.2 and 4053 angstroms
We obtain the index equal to 11.6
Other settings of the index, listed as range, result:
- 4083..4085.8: 11.3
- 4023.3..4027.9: 14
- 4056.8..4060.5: 15.1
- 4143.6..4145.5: 13.9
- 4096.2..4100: 11.8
